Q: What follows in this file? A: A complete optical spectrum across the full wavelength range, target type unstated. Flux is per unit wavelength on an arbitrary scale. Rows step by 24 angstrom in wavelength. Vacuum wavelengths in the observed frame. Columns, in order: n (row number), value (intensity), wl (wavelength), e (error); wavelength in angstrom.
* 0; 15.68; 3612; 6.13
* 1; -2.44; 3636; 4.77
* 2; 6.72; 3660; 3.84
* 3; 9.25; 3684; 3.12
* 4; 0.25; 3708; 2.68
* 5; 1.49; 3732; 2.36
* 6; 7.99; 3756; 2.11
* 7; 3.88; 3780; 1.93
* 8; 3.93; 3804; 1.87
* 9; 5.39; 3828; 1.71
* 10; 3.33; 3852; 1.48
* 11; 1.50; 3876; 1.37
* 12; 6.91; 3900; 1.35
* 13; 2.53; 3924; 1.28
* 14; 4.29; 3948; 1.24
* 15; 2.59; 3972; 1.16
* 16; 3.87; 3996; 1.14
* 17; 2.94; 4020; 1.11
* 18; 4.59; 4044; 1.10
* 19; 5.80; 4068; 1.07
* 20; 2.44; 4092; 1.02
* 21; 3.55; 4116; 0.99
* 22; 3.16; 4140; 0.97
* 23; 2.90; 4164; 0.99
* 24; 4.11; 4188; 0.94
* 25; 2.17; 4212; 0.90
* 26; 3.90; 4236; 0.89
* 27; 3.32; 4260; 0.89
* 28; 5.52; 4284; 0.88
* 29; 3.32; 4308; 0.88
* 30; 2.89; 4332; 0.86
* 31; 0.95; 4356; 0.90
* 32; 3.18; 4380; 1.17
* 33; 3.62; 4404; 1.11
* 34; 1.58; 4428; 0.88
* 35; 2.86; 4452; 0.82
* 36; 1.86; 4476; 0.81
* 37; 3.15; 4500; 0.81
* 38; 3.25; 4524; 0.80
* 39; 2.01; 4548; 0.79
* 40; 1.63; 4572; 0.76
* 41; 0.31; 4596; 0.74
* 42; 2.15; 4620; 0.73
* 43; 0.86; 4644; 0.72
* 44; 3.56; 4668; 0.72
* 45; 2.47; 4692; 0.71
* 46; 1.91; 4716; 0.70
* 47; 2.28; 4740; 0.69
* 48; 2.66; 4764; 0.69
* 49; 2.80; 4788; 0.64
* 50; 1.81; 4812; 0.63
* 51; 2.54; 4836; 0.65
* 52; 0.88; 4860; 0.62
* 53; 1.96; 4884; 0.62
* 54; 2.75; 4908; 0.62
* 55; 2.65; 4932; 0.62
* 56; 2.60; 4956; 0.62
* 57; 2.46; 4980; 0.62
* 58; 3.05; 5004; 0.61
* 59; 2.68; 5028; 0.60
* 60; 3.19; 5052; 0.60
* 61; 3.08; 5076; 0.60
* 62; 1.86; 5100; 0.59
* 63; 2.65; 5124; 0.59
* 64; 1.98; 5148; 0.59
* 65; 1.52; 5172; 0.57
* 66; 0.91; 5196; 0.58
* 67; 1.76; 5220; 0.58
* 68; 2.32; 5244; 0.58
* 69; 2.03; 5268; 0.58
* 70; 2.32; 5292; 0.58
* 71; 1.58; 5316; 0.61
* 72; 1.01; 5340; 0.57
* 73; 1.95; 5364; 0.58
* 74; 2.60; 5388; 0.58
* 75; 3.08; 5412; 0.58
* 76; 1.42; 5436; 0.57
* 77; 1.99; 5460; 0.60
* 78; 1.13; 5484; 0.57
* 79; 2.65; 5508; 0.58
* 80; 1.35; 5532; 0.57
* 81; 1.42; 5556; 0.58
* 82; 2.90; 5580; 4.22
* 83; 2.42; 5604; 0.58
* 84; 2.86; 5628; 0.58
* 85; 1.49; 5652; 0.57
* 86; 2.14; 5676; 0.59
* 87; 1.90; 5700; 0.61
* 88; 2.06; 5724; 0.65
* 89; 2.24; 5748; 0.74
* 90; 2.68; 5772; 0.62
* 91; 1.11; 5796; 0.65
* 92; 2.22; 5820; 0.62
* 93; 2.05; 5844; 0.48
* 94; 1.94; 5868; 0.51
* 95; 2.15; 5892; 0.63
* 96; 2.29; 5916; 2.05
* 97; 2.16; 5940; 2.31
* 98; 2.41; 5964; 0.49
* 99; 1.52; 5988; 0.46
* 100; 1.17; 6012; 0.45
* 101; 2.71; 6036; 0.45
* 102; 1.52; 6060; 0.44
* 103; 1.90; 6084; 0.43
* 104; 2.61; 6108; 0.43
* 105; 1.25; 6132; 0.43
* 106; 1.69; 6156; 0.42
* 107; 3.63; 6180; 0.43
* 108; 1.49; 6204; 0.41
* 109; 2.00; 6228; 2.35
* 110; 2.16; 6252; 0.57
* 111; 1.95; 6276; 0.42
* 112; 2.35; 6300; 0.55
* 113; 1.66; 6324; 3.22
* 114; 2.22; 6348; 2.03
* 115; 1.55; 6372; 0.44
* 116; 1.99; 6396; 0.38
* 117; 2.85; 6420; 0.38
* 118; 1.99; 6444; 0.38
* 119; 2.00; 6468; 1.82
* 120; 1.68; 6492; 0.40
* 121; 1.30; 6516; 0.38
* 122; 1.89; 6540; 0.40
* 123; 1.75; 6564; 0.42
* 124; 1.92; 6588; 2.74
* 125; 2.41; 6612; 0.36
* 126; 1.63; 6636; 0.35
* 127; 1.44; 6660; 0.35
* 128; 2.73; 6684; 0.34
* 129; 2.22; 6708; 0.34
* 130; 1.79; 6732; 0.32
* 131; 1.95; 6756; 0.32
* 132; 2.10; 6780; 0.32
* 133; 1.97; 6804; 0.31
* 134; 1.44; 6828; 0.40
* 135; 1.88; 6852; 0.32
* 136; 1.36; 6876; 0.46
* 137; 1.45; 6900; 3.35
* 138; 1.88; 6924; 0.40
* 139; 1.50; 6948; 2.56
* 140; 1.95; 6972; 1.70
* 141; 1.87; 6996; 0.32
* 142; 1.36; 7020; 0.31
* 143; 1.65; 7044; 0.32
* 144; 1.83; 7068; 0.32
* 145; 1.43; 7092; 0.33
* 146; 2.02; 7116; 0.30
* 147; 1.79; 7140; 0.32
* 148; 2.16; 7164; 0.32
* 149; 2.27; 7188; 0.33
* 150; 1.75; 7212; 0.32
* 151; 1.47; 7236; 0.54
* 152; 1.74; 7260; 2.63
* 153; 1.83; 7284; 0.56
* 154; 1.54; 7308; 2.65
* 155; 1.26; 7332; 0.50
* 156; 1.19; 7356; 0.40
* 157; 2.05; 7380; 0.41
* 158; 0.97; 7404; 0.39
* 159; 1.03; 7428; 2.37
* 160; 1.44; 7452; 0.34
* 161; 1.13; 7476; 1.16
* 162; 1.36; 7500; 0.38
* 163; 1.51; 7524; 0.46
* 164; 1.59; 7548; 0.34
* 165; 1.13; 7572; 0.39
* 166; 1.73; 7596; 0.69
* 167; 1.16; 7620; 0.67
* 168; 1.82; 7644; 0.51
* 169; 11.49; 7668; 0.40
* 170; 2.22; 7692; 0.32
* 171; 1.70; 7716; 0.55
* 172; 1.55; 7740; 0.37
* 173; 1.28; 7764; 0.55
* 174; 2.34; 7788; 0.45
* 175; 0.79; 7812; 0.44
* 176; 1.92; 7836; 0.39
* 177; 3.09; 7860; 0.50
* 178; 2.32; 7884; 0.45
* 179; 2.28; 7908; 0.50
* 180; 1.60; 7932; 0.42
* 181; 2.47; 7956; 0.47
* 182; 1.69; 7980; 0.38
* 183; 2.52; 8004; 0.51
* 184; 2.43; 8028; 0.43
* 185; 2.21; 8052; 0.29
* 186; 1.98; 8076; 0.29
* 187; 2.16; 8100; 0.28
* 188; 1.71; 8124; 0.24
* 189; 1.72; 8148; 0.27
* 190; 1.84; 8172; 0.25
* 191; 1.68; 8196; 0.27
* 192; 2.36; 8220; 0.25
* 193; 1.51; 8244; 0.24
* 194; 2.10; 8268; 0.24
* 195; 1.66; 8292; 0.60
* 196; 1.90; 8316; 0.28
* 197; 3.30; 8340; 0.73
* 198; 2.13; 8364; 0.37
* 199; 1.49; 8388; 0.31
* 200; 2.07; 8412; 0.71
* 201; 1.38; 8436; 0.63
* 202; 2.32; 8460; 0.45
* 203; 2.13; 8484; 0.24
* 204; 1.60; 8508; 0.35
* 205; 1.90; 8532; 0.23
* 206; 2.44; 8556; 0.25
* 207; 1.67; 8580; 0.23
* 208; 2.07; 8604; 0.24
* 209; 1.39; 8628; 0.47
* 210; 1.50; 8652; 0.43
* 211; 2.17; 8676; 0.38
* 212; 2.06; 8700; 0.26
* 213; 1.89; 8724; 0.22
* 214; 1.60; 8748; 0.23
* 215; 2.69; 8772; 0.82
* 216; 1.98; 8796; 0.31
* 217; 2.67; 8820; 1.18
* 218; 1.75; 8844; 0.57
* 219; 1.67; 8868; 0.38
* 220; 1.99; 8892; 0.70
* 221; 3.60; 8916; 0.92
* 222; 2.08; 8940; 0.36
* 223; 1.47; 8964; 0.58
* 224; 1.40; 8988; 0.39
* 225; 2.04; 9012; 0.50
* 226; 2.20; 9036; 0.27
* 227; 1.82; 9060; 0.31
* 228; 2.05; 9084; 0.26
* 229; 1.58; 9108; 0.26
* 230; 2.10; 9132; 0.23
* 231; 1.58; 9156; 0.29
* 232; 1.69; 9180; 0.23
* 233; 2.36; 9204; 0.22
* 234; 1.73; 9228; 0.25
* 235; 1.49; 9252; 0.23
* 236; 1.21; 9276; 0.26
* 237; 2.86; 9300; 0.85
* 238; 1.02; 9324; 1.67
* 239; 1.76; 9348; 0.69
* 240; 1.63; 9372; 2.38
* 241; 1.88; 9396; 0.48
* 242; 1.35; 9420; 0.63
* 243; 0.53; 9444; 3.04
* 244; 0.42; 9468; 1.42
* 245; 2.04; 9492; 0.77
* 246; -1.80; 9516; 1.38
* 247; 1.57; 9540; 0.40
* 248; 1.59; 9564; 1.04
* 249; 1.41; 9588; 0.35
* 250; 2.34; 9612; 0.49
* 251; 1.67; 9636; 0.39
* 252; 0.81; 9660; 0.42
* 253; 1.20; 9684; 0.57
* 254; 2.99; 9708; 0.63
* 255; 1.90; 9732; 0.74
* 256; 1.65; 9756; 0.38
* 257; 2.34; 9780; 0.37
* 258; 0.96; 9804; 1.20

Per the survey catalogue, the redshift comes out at 1.05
